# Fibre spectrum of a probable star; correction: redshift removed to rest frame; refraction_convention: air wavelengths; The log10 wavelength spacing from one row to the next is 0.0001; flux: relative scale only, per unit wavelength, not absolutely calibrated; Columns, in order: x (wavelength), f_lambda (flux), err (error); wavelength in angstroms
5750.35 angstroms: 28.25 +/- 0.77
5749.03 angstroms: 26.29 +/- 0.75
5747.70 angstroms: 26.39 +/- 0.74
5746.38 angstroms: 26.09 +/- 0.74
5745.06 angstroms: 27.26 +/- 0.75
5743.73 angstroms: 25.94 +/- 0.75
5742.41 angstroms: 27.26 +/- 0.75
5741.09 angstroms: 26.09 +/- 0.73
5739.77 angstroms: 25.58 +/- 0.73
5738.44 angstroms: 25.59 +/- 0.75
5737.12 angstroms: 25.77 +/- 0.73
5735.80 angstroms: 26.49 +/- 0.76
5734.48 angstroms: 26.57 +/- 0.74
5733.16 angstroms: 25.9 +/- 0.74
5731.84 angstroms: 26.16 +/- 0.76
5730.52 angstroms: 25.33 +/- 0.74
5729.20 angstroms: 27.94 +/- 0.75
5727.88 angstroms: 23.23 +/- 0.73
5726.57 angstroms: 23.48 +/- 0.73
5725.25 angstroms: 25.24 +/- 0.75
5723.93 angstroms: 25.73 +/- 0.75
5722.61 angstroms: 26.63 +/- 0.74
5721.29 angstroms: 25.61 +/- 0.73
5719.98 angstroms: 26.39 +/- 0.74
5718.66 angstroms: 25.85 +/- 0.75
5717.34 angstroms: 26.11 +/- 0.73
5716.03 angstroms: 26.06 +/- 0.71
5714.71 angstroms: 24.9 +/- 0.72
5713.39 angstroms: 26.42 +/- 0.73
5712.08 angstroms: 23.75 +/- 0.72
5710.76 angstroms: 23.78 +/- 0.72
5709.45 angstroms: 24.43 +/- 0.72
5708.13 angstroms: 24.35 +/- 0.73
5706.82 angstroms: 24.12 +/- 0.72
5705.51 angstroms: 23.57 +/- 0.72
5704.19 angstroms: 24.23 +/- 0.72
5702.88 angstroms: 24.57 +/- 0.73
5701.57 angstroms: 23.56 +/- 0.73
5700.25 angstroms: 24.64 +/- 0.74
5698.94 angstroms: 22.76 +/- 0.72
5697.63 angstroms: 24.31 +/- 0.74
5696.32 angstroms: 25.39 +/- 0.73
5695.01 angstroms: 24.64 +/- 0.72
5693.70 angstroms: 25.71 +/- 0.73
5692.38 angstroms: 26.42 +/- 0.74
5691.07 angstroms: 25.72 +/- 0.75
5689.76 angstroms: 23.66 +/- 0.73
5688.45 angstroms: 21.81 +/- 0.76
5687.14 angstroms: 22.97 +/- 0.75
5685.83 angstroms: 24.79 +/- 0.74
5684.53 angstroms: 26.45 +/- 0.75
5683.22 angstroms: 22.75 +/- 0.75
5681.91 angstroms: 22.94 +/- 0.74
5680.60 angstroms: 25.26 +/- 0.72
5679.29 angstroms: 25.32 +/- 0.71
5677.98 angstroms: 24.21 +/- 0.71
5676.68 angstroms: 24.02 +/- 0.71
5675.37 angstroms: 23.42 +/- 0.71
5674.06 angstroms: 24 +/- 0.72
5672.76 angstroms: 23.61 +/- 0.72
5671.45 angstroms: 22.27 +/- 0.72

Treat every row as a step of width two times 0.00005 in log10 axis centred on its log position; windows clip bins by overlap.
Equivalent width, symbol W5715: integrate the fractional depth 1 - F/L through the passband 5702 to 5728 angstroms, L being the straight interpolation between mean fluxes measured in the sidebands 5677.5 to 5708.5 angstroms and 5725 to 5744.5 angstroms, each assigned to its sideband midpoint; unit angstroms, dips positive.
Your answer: 0.2 angstroms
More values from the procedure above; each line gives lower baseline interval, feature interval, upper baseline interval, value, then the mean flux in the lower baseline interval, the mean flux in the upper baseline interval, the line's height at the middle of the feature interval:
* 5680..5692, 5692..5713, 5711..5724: 0.4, 24.1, 25.7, 24.9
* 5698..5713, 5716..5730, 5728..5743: -0.2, 24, 26.1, 25.3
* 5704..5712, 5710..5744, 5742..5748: -0.5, 24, 26.6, 25.3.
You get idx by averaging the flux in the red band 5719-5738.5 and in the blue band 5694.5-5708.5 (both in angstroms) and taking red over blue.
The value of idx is 1.1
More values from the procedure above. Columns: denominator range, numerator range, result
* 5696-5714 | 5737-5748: 1.08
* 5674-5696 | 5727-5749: 1.07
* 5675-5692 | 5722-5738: 1.06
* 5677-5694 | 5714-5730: 1.05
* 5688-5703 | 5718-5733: 1.05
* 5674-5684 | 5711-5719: 1.06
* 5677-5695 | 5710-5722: 1.04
